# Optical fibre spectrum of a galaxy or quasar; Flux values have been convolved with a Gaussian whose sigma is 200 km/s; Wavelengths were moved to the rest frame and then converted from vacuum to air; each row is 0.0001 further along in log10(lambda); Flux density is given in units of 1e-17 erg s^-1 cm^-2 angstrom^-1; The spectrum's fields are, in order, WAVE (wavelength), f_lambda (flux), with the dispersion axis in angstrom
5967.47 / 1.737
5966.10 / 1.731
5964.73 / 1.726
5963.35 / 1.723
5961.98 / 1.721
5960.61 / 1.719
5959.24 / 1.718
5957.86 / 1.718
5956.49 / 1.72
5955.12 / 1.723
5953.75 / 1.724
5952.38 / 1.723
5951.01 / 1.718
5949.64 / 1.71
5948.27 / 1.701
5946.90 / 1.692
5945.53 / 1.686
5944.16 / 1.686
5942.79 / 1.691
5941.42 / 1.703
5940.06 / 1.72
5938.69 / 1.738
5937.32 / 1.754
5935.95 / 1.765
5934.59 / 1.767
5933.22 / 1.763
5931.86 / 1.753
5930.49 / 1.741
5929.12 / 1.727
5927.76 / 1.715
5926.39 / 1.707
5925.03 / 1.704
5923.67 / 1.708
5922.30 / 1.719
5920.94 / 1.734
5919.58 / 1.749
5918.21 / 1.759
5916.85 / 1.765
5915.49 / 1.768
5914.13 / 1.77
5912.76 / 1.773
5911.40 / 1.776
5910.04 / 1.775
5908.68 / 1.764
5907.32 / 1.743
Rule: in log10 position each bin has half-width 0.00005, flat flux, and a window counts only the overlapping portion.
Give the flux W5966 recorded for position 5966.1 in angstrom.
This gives 1.731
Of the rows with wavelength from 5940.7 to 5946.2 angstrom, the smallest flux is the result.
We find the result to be 1.686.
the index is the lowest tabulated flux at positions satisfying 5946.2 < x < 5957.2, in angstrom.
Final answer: 1.692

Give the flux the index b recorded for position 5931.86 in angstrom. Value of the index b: 1.753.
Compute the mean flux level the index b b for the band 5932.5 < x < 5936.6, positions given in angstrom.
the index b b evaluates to 1.77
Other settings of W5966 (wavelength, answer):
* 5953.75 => 1.724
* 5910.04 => 1.775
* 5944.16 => 1.686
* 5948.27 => 1.701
